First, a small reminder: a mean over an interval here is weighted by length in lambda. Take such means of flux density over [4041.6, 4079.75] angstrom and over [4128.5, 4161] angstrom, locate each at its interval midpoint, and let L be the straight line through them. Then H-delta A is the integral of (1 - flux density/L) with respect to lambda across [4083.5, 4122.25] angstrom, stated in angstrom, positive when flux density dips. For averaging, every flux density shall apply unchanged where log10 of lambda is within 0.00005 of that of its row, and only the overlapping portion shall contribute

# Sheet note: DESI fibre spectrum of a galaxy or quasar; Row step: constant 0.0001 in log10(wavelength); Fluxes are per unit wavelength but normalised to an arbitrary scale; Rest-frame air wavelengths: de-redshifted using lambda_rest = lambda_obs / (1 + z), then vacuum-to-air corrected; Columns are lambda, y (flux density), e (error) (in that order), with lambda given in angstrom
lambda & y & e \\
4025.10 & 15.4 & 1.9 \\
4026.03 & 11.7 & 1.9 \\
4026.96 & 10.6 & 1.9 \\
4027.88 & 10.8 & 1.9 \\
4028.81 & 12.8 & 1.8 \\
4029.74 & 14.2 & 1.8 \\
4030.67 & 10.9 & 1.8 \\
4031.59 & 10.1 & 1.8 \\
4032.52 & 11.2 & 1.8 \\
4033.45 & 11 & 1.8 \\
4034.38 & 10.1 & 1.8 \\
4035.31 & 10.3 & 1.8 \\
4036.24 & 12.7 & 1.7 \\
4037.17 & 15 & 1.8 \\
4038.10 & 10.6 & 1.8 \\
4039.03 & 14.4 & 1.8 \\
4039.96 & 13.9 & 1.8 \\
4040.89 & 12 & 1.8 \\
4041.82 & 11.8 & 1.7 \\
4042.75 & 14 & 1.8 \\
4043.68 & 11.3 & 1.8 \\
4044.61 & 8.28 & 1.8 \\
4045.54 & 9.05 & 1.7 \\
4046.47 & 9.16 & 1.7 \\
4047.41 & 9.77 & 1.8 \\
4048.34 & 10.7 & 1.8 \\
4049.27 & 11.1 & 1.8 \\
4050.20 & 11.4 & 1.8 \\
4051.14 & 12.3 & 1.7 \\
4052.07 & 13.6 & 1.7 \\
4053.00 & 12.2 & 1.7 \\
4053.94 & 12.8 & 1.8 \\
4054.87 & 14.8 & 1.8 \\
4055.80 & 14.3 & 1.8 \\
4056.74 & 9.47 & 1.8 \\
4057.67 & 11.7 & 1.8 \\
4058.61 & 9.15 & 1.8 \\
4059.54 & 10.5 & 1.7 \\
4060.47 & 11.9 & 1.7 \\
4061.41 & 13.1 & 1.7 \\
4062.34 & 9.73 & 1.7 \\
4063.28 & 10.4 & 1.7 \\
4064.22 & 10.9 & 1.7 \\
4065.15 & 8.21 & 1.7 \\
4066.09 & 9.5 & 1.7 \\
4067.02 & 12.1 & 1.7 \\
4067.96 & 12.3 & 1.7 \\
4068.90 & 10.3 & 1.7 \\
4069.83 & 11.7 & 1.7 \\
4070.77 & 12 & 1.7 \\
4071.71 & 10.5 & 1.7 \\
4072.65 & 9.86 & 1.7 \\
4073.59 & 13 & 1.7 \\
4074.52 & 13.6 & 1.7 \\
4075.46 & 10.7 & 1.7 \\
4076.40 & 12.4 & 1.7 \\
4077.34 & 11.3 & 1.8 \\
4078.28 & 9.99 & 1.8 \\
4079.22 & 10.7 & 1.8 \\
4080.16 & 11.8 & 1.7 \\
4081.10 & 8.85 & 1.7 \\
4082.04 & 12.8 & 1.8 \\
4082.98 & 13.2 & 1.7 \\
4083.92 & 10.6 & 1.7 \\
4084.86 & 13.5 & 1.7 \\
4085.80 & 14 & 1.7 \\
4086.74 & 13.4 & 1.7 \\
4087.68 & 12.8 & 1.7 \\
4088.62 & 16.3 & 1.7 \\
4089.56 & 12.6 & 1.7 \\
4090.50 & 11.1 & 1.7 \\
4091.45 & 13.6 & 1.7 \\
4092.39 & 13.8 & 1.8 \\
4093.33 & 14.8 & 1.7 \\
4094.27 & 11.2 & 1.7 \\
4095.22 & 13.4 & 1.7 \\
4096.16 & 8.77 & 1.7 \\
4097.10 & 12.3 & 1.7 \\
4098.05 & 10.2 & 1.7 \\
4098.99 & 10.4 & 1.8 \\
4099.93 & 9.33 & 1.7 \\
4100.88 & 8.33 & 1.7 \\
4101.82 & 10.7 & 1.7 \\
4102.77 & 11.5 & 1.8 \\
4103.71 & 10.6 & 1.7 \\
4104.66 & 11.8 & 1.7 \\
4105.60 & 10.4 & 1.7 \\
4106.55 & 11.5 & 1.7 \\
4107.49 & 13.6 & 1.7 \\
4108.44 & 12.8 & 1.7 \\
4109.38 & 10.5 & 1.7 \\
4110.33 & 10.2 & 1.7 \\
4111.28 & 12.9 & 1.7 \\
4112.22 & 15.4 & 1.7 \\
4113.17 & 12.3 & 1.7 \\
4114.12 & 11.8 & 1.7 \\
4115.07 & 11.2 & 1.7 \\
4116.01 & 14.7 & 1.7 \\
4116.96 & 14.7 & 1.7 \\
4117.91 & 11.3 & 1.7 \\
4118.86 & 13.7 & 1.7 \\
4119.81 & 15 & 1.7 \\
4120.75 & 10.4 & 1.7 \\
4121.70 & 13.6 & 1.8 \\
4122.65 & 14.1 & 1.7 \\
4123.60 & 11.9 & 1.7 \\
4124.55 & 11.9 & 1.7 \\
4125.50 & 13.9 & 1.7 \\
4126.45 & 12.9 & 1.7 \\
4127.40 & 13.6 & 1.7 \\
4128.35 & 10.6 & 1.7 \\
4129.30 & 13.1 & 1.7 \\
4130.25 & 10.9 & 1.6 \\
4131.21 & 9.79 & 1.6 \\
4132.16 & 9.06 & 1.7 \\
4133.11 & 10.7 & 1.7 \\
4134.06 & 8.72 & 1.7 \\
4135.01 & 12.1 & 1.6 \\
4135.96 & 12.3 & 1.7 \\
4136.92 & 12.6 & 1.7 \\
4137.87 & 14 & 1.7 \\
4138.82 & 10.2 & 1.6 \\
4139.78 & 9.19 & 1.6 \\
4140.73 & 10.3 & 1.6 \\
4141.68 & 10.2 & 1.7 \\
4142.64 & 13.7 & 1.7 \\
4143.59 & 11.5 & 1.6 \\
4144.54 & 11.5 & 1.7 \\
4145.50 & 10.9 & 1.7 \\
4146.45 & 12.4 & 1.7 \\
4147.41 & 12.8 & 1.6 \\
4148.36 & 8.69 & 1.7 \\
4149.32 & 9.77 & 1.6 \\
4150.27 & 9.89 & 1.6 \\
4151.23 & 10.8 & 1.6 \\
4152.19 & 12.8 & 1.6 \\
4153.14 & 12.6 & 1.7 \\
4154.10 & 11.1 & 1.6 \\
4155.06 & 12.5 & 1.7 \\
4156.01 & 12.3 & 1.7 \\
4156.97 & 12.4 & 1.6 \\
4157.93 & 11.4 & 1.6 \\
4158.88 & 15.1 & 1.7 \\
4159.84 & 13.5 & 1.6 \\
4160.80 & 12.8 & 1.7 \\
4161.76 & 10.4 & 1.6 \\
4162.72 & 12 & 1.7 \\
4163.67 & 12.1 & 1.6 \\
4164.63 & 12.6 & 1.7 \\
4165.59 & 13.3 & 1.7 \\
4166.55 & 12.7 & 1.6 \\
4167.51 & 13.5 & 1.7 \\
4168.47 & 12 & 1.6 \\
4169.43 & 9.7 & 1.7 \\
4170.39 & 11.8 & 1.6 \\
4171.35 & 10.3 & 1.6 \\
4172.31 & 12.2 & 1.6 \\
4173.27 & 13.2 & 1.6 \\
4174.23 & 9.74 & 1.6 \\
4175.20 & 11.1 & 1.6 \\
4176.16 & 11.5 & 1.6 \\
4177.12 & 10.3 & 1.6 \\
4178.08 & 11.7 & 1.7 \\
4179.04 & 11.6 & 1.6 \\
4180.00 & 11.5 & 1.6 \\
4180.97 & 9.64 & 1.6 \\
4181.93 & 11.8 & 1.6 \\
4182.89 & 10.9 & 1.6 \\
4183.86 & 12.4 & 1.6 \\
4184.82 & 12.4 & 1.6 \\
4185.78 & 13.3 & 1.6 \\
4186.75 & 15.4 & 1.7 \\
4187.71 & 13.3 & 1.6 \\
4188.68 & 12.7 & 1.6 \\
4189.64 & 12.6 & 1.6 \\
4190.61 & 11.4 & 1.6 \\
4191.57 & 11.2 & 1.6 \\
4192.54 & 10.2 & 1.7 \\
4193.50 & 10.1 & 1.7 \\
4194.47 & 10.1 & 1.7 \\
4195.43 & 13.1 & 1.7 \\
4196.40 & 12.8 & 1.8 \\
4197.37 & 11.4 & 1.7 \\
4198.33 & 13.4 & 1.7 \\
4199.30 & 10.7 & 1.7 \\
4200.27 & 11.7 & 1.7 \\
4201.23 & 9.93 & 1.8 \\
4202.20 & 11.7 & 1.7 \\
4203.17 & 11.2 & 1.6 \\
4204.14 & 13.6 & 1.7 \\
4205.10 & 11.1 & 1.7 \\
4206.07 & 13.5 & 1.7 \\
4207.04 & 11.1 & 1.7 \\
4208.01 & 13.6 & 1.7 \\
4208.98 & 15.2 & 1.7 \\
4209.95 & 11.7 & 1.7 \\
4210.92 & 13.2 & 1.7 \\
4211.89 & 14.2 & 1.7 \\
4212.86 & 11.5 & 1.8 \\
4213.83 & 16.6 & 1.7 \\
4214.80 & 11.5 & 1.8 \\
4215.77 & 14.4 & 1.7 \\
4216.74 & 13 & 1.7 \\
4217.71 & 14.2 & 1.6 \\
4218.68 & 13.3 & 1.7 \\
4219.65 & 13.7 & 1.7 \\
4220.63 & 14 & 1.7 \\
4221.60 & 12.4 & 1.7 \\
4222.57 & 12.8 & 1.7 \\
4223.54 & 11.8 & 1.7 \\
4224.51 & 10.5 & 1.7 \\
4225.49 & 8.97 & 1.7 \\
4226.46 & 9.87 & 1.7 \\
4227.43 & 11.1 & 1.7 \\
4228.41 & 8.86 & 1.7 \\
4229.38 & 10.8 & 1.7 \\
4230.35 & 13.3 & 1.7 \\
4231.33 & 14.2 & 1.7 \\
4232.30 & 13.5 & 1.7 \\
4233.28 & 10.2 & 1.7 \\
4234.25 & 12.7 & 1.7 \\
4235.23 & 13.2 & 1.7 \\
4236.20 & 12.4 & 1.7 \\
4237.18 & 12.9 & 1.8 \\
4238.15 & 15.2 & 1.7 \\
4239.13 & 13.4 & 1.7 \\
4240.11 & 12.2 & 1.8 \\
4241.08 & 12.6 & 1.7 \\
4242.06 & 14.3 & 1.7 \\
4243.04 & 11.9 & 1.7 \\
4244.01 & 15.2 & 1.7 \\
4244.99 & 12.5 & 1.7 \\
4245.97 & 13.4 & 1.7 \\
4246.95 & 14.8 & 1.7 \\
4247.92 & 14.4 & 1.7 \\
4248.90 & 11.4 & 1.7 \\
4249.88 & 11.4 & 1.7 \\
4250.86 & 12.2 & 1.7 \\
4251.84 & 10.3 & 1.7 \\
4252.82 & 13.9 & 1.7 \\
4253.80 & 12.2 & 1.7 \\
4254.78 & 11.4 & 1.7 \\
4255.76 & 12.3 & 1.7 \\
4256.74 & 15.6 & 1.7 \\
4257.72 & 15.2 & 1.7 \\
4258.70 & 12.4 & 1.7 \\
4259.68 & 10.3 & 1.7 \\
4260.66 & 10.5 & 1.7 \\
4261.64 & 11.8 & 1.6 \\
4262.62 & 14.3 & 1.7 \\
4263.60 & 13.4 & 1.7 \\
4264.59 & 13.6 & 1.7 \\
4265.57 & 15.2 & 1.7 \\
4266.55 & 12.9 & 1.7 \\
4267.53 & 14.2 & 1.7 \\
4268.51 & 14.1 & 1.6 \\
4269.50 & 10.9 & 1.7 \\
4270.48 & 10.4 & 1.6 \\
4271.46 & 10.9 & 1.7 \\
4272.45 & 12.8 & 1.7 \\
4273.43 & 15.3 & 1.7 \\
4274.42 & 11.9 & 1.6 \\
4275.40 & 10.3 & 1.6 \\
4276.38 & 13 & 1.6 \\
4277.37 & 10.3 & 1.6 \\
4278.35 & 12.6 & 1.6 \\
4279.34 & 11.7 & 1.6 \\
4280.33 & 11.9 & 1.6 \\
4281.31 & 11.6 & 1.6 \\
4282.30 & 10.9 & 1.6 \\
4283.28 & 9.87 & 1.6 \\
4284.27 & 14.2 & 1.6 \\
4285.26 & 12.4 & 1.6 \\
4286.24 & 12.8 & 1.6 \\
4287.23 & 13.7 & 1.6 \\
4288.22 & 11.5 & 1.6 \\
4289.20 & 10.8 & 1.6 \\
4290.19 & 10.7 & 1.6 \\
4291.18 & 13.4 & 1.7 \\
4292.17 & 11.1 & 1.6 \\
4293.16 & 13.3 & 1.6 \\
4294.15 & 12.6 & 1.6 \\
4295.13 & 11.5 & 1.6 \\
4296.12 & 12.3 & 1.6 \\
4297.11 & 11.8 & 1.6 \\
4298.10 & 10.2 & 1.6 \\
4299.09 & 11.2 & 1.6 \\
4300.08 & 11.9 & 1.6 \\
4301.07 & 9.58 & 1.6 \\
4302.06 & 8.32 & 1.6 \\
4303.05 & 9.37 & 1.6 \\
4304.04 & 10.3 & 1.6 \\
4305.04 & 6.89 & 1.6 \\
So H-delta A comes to -2.89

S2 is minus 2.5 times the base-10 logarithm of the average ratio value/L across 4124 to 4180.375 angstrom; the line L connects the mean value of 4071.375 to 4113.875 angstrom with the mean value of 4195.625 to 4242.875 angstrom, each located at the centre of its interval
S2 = 0.05 mag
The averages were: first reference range 11.9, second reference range 12.5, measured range 11.7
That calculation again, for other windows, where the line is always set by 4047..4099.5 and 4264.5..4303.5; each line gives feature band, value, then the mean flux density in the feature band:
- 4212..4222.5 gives -0.14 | 13.5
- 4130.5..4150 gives 0.08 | 11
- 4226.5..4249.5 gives -0.08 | 12.7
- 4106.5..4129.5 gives -0.08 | 12.7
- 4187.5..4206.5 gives 0.01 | 11.8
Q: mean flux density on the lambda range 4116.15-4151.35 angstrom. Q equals 11.7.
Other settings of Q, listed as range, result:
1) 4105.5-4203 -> 11.9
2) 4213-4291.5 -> 12.5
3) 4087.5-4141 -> 12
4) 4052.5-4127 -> 11.9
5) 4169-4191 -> 11.8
